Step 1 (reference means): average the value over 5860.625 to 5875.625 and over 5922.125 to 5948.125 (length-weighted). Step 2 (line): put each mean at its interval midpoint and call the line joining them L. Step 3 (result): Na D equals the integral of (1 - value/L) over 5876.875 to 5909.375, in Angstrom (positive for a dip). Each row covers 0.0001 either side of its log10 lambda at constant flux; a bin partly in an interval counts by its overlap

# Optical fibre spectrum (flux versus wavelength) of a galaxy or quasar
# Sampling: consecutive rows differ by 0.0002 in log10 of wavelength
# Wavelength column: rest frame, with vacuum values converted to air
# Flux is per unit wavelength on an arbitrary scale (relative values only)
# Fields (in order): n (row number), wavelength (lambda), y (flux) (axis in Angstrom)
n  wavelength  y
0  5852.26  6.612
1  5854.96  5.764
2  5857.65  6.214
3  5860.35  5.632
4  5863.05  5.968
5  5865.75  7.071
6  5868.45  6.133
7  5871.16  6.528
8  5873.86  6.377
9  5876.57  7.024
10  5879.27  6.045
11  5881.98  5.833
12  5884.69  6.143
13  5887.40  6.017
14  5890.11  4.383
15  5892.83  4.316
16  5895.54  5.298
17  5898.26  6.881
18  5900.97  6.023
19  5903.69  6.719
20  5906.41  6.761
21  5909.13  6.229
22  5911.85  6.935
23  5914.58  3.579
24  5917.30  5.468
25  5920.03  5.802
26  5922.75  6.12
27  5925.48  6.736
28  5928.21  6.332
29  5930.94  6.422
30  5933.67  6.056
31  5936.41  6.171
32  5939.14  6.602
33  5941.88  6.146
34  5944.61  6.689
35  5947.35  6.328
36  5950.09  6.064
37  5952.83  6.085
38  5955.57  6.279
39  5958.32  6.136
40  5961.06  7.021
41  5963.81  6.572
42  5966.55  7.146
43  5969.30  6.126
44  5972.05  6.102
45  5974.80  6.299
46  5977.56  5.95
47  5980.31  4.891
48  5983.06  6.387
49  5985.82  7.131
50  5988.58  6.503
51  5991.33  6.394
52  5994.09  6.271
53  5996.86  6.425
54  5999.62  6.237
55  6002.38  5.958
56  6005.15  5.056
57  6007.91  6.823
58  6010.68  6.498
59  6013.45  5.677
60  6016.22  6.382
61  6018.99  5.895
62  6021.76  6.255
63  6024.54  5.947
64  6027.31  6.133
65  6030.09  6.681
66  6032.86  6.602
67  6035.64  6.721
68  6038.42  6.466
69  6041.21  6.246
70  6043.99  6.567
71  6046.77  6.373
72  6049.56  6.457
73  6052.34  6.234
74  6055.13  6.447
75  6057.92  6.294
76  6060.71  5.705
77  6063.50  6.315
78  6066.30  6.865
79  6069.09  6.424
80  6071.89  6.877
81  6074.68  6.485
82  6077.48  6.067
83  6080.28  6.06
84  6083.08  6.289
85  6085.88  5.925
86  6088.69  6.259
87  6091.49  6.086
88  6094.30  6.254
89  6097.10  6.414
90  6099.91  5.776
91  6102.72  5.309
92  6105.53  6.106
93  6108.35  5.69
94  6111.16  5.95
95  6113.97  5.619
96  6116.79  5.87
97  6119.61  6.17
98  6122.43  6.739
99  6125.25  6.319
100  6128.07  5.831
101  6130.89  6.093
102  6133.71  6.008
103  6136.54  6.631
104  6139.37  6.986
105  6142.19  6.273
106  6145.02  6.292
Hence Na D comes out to 2.3 Angstrom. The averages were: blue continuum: 6.37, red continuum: 6.37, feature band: 5.91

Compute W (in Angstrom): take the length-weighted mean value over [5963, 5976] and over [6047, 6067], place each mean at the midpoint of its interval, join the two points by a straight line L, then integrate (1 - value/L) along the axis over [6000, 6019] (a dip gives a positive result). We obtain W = 1.0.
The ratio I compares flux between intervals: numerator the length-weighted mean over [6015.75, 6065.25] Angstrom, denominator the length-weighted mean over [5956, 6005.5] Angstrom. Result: 1.01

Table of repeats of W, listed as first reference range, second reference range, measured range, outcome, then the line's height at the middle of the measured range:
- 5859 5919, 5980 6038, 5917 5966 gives -1.7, 6.1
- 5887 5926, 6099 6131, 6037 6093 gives -3.9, 5.91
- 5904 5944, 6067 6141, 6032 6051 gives -1.0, 6.15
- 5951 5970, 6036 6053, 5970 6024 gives 2.5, 6.46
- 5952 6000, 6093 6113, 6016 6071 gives -2.2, 6.12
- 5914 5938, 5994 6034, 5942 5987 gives -2.0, 6.05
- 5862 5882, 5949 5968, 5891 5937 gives 3.4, 6.45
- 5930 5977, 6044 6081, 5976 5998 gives 0.4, 6.36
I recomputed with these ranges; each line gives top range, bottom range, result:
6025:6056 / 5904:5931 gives 1.06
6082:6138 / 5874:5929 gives 1.02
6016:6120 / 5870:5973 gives 1.01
